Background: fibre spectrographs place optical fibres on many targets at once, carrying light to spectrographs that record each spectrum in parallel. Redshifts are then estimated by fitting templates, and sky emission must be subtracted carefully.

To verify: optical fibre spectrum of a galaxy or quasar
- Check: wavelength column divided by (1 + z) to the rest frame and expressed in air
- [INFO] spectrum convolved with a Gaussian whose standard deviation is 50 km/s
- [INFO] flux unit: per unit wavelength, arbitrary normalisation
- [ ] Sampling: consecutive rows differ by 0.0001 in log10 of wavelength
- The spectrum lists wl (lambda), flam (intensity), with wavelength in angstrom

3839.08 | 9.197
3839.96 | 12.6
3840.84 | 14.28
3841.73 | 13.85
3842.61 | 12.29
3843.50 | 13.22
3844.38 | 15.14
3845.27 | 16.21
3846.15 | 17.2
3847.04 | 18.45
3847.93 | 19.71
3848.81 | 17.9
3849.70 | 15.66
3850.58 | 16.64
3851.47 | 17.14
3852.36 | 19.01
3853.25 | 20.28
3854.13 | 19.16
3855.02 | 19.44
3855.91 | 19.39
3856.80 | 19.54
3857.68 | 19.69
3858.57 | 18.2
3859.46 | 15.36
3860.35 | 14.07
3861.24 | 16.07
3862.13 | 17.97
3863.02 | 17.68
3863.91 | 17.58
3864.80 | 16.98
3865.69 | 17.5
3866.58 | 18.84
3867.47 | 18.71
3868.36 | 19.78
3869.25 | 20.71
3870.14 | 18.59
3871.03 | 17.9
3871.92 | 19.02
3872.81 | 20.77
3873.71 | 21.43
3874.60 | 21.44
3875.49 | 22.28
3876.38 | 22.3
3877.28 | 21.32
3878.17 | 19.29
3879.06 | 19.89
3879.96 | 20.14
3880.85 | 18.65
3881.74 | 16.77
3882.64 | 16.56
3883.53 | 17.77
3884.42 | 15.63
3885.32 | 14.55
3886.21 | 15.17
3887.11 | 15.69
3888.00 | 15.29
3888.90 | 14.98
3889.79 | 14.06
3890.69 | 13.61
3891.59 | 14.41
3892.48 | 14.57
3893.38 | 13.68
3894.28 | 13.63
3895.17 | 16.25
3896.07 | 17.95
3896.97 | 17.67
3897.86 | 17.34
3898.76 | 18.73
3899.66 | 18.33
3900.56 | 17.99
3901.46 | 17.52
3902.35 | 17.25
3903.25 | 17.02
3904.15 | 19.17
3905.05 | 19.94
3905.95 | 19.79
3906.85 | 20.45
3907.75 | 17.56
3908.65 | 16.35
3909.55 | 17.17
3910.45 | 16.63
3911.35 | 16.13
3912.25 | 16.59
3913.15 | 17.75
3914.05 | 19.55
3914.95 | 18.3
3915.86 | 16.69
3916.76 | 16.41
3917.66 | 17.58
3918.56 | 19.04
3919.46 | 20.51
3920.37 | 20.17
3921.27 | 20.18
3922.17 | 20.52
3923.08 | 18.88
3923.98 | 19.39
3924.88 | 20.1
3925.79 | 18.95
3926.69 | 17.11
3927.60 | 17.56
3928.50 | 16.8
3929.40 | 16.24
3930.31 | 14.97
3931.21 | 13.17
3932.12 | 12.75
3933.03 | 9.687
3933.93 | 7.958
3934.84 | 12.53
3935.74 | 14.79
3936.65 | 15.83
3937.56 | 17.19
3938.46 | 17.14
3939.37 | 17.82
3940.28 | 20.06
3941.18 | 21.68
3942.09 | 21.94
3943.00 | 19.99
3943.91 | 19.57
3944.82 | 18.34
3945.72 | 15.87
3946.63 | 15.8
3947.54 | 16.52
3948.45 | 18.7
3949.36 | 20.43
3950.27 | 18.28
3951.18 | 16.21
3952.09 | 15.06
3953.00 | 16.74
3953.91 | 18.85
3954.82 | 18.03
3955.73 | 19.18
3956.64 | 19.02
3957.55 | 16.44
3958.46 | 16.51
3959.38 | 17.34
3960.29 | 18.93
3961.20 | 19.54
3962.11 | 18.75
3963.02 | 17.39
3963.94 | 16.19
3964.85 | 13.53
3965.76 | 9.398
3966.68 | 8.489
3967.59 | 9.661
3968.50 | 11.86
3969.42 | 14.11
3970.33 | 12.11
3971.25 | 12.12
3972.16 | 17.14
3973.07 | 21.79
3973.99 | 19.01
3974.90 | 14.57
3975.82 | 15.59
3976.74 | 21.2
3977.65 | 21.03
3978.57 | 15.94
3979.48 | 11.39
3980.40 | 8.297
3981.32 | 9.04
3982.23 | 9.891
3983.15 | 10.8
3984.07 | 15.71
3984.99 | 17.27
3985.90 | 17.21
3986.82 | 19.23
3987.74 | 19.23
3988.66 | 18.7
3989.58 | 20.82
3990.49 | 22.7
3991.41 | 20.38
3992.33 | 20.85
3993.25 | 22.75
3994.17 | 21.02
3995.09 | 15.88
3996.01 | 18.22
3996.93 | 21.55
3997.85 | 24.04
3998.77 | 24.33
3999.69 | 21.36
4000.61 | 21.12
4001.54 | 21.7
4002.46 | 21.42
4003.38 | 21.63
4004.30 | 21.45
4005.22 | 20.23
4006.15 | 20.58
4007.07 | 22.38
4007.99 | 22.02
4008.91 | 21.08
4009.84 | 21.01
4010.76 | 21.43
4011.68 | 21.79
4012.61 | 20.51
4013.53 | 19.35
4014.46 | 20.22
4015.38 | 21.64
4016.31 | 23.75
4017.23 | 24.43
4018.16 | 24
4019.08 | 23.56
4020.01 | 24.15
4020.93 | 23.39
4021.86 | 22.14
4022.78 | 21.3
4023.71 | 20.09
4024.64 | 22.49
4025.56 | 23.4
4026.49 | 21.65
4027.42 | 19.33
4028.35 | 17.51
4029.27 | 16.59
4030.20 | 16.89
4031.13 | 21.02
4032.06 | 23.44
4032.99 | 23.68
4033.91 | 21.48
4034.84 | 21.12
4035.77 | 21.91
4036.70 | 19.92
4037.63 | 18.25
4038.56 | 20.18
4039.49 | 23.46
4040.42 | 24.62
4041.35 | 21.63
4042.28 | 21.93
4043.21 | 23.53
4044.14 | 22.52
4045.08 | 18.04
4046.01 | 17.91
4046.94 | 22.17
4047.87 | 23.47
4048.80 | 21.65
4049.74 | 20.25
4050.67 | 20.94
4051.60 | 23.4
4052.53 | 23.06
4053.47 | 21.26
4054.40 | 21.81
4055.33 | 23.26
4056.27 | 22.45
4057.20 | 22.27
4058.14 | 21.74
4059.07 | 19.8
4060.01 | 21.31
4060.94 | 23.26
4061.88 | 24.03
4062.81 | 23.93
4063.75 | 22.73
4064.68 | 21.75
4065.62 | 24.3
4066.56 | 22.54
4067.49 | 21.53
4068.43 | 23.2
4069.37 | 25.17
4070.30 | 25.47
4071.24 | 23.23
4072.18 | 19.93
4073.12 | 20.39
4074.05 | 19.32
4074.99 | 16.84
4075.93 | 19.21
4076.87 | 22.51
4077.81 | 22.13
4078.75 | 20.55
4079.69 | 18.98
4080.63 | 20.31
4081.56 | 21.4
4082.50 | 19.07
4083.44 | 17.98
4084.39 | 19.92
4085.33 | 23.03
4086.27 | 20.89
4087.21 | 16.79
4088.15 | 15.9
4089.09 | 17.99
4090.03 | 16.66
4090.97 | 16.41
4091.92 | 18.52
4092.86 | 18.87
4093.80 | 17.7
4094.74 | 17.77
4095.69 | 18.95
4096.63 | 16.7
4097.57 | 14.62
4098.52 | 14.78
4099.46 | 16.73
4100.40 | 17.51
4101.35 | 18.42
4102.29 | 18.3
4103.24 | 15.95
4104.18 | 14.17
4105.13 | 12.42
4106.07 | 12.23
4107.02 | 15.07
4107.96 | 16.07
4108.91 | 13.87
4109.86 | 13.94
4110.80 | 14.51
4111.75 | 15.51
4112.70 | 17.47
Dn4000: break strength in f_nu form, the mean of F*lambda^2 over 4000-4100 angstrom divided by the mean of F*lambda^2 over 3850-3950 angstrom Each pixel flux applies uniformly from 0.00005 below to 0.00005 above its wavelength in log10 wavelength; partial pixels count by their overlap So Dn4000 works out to 1.3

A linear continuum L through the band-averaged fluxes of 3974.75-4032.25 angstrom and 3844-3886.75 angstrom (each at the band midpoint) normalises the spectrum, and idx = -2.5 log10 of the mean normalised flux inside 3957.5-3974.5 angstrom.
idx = 0.26 mag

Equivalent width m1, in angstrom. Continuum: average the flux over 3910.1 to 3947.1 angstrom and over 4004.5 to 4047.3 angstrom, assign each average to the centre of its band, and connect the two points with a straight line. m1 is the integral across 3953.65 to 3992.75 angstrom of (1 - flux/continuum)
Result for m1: 6.1 angstrom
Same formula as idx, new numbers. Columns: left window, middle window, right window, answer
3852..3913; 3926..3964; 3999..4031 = 0.15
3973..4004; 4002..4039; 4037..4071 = -0.06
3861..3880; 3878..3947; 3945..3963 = 0.09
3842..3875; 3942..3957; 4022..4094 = 0.07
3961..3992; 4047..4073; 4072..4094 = -0.21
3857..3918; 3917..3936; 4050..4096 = 0.10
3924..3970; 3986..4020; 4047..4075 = -0.11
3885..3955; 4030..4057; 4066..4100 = -0.14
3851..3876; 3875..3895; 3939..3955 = 0.11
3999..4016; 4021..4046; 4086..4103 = -0.05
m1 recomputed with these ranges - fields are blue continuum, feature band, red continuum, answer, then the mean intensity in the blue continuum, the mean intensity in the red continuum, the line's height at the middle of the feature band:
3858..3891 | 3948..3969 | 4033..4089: 3.44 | 17.9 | 21.4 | 19.5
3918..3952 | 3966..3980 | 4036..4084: 2.77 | 17.3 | 21.6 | 18.6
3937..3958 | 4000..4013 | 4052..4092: -1.18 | 18.2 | 21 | 19.5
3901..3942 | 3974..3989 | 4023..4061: 3.04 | 17.3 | 21.3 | 19.3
